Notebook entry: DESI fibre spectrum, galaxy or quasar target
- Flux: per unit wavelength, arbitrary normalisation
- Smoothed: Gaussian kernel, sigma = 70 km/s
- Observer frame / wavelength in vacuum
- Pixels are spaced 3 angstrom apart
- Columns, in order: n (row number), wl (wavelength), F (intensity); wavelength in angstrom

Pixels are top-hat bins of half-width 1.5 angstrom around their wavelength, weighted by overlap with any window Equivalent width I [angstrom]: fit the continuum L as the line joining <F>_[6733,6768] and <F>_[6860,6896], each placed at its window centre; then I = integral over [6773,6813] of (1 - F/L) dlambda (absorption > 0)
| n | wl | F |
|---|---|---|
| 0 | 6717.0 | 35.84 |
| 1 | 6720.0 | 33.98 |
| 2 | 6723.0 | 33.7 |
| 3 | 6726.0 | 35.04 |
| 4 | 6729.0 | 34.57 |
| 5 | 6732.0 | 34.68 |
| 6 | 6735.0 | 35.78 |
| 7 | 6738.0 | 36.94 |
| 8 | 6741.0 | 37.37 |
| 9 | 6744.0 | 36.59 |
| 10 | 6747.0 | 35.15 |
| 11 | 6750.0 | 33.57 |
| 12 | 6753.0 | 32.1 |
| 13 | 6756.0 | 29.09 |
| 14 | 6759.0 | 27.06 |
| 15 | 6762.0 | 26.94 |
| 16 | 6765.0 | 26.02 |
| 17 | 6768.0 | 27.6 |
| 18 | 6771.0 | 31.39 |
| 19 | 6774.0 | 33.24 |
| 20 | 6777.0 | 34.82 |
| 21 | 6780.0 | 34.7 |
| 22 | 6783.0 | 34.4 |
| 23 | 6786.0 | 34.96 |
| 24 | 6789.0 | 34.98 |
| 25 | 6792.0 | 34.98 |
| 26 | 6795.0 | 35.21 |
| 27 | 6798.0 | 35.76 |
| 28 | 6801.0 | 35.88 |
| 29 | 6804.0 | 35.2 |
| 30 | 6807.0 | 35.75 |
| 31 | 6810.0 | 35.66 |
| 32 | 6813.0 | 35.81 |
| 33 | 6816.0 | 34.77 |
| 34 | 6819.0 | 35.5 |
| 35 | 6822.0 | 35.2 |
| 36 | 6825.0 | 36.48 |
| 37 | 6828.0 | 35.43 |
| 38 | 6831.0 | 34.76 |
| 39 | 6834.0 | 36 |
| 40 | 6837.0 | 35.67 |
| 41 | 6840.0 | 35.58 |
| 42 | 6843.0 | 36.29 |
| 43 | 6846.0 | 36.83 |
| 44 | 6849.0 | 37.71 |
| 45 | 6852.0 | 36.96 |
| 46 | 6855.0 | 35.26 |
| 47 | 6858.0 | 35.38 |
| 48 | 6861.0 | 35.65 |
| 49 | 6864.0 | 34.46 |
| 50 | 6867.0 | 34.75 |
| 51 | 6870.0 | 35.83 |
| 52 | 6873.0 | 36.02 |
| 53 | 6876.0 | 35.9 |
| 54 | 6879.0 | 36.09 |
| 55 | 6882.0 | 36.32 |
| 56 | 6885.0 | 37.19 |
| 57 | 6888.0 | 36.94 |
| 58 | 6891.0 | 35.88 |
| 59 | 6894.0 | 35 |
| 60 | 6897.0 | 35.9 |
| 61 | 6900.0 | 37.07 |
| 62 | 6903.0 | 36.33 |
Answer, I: -2.0 angstrom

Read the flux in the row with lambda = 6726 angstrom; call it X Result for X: 35.04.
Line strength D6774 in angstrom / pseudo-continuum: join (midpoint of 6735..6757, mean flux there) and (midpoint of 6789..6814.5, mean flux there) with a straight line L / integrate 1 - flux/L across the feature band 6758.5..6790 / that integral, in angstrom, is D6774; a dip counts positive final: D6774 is 3.2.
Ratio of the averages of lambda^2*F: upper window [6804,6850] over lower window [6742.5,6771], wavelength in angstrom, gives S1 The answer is 1.20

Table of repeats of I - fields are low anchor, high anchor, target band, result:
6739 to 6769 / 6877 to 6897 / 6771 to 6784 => -0.72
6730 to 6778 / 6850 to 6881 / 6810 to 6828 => -0.65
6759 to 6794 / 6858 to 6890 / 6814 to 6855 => -1.90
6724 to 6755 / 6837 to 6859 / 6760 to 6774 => 2.71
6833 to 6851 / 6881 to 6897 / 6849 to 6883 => 0.49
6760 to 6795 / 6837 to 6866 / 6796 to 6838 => -1.64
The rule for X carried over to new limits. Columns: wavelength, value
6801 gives 35.88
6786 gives 34.96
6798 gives 35.76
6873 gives 36.02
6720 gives 33.98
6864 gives 34.46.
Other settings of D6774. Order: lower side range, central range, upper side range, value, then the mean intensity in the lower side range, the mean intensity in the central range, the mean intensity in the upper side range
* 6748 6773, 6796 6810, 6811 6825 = -0.7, 29.4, 35.6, 35.5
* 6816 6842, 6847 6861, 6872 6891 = -0.1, 35.5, 36.3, 36.4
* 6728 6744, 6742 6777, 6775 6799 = 4.4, 36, 31.1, 34.9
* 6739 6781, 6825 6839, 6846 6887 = -0.4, 31.9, 35.6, 36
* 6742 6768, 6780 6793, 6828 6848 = -0.8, 30.8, 34.8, 35.9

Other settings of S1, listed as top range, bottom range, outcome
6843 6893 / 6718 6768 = 1.14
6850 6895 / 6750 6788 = 1.19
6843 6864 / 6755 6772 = 1.33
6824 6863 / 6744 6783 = 1.18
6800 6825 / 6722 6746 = 1.02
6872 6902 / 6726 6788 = 1.14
